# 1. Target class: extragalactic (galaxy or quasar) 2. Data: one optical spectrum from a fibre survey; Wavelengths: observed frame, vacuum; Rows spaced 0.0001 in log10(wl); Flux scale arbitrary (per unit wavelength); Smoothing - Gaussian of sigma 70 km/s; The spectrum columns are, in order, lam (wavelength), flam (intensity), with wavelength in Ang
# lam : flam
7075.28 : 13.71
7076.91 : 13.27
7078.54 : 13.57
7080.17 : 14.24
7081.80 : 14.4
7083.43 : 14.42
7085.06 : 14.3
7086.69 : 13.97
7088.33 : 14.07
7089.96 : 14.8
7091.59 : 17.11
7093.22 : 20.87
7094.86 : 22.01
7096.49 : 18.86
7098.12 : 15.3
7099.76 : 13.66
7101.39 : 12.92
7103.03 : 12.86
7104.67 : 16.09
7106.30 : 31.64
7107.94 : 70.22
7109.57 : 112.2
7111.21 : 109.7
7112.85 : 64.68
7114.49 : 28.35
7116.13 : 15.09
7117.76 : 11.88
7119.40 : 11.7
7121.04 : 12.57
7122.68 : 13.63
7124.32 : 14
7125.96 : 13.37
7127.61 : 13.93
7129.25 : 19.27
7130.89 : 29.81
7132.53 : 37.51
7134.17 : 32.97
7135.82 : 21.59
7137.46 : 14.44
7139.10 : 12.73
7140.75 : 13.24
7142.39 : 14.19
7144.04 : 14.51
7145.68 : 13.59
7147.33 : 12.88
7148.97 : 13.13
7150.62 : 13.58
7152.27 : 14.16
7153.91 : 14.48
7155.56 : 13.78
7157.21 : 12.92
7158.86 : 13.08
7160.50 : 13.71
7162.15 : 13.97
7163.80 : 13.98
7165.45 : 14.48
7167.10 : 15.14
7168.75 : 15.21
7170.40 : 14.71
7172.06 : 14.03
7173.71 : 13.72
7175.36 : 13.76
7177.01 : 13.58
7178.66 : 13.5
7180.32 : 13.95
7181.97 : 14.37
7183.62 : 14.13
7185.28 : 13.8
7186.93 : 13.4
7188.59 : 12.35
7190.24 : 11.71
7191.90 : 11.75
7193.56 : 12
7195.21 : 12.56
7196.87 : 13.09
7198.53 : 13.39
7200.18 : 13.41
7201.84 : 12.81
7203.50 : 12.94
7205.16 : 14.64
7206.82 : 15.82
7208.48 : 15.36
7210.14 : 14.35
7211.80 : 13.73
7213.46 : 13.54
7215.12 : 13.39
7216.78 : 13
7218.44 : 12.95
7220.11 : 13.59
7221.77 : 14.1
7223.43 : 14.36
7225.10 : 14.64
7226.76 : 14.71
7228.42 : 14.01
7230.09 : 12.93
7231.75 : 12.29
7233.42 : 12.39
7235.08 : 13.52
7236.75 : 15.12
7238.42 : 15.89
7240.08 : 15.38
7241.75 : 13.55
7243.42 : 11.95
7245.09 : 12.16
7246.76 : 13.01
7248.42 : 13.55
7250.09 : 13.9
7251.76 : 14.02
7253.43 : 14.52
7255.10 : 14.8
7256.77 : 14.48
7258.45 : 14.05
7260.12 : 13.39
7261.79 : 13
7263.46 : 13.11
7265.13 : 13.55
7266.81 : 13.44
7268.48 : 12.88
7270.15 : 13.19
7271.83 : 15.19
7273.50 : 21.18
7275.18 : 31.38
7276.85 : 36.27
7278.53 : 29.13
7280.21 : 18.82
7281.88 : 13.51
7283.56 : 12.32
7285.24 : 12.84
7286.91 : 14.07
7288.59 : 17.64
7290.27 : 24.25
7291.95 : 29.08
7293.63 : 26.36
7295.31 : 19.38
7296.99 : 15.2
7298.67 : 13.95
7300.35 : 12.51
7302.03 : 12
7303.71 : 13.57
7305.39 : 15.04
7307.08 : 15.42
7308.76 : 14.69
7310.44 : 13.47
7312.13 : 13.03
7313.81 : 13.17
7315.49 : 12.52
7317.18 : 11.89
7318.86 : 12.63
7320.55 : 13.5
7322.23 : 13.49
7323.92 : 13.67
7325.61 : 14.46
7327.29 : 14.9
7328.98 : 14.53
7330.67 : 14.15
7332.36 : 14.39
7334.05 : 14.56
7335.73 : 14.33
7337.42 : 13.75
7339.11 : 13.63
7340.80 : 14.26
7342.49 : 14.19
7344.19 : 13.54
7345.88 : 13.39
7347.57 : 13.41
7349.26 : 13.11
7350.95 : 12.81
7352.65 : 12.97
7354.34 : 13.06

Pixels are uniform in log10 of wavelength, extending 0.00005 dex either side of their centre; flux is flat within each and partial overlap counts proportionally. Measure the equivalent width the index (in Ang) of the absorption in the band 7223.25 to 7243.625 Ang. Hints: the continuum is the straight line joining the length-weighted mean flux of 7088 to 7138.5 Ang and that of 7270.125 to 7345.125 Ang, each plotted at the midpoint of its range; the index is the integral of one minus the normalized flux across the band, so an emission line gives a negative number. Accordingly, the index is 6.64 Ang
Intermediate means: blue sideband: 27.7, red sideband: 16.4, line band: 13.9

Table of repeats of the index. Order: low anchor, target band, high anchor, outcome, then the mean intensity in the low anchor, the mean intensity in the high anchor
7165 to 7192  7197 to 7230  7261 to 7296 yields 3.7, 13.8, 19.1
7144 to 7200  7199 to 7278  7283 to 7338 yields -2.6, 13.6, 15.2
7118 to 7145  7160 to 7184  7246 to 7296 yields 4.9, 17.9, 17.6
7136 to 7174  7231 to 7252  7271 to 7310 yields 4.3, 14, 18.8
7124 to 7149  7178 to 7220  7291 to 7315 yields 9.9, 18.4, 16.2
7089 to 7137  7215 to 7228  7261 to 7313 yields 4.6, 28.4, 17.4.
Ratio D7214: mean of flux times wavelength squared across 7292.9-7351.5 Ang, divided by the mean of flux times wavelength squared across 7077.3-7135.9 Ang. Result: 0.59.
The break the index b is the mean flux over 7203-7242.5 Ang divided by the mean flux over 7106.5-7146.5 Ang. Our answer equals 0.5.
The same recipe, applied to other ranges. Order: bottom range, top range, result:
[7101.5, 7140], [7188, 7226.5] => 0.44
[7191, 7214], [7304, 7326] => 1.01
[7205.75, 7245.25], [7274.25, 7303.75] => 1.42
